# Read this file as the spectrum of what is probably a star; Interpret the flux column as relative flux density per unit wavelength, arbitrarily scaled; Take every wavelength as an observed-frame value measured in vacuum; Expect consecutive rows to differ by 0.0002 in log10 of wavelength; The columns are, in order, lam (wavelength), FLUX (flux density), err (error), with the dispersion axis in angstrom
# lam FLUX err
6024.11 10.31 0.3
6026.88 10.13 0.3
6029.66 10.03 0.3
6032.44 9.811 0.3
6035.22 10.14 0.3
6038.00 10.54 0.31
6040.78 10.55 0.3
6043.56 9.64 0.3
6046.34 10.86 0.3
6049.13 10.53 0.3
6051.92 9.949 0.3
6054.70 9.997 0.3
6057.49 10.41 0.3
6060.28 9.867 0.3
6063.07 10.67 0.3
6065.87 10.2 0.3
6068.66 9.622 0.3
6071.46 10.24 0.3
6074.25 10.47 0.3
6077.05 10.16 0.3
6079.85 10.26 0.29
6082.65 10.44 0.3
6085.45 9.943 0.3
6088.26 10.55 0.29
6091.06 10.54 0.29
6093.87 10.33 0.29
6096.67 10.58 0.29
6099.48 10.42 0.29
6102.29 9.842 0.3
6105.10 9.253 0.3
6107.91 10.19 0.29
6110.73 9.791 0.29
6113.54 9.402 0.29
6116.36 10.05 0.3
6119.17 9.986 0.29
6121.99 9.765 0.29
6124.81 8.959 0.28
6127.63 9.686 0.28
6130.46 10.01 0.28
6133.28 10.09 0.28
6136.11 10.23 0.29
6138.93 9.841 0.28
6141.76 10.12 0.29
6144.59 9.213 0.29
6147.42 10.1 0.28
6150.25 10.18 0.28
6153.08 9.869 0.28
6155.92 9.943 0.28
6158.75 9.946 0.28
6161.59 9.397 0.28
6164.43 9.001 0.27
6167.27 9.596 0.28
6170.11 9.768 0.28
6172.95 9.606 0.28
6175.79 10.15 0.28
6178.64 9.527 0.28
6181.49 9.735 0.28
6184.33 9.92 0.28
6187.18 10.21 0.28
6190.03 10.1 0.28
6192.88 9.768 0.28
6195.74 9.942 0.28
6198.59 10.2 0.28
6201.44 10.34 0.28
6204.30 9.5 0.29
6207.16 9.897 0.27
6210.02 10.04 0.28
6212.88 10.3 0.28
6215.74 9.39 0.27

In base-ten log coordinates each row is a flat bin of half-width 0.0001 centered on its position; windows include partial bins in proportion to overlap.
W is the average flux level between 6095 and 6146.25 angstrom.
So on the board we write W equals 9.86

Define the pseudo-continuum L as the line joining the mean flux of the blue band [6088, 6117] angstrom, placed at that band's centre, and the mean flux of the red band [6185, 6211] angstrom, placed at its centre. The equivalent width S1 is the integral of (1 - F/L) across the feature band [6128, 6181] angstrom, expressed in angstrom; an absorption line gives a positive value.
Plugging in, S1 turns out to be 1.2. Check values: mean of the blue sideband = 10.1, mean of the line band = 9.8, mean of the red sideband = 9.99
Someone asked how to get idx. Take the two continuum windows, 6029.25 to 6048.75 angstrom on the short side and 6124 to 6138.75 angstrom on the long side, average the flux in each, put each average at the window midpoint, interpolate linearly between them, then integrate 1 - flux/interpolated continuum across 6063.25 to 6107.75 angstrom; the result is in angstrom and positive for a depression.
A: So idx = -0.7 angstrom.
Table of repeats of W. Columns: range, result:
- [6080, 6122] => 10.1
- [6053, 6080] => 10.2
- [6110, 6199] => 9.81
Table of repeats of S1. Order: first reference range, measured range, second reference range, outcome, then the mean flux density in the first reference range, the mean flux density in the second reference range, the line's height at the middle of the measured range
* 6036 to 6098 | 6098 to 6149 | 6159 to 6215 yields 1.2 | 10.3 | 9.84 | 10.1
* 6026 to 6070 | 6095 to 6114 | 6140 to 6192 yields 0.1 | 10.2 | 9.8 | 10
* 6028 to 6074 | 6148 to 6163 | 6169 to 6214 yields 0.2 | 10.2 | 9.94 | 10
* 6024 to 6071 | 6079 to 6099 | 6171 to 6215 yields -0.5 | 10.2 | 9.94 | 10.1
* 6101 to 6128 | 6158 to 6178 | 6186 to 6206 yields 0.6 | 9.69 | 10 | 9.9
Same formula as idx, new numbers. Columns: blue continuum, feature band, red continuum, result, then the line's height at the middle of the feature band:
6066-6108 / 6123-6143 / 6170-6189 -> 0.36 angstrom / 10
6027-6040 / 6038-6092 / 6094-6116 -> -1.08 angstrom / 10.1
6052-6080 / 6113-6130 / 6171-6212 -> 0.66 angstrom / 10.1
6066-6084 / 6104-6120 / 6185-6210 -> 0.56 angstrom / 10.1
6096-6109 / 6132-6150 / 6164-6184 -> -0.20 angstrom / 9.84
